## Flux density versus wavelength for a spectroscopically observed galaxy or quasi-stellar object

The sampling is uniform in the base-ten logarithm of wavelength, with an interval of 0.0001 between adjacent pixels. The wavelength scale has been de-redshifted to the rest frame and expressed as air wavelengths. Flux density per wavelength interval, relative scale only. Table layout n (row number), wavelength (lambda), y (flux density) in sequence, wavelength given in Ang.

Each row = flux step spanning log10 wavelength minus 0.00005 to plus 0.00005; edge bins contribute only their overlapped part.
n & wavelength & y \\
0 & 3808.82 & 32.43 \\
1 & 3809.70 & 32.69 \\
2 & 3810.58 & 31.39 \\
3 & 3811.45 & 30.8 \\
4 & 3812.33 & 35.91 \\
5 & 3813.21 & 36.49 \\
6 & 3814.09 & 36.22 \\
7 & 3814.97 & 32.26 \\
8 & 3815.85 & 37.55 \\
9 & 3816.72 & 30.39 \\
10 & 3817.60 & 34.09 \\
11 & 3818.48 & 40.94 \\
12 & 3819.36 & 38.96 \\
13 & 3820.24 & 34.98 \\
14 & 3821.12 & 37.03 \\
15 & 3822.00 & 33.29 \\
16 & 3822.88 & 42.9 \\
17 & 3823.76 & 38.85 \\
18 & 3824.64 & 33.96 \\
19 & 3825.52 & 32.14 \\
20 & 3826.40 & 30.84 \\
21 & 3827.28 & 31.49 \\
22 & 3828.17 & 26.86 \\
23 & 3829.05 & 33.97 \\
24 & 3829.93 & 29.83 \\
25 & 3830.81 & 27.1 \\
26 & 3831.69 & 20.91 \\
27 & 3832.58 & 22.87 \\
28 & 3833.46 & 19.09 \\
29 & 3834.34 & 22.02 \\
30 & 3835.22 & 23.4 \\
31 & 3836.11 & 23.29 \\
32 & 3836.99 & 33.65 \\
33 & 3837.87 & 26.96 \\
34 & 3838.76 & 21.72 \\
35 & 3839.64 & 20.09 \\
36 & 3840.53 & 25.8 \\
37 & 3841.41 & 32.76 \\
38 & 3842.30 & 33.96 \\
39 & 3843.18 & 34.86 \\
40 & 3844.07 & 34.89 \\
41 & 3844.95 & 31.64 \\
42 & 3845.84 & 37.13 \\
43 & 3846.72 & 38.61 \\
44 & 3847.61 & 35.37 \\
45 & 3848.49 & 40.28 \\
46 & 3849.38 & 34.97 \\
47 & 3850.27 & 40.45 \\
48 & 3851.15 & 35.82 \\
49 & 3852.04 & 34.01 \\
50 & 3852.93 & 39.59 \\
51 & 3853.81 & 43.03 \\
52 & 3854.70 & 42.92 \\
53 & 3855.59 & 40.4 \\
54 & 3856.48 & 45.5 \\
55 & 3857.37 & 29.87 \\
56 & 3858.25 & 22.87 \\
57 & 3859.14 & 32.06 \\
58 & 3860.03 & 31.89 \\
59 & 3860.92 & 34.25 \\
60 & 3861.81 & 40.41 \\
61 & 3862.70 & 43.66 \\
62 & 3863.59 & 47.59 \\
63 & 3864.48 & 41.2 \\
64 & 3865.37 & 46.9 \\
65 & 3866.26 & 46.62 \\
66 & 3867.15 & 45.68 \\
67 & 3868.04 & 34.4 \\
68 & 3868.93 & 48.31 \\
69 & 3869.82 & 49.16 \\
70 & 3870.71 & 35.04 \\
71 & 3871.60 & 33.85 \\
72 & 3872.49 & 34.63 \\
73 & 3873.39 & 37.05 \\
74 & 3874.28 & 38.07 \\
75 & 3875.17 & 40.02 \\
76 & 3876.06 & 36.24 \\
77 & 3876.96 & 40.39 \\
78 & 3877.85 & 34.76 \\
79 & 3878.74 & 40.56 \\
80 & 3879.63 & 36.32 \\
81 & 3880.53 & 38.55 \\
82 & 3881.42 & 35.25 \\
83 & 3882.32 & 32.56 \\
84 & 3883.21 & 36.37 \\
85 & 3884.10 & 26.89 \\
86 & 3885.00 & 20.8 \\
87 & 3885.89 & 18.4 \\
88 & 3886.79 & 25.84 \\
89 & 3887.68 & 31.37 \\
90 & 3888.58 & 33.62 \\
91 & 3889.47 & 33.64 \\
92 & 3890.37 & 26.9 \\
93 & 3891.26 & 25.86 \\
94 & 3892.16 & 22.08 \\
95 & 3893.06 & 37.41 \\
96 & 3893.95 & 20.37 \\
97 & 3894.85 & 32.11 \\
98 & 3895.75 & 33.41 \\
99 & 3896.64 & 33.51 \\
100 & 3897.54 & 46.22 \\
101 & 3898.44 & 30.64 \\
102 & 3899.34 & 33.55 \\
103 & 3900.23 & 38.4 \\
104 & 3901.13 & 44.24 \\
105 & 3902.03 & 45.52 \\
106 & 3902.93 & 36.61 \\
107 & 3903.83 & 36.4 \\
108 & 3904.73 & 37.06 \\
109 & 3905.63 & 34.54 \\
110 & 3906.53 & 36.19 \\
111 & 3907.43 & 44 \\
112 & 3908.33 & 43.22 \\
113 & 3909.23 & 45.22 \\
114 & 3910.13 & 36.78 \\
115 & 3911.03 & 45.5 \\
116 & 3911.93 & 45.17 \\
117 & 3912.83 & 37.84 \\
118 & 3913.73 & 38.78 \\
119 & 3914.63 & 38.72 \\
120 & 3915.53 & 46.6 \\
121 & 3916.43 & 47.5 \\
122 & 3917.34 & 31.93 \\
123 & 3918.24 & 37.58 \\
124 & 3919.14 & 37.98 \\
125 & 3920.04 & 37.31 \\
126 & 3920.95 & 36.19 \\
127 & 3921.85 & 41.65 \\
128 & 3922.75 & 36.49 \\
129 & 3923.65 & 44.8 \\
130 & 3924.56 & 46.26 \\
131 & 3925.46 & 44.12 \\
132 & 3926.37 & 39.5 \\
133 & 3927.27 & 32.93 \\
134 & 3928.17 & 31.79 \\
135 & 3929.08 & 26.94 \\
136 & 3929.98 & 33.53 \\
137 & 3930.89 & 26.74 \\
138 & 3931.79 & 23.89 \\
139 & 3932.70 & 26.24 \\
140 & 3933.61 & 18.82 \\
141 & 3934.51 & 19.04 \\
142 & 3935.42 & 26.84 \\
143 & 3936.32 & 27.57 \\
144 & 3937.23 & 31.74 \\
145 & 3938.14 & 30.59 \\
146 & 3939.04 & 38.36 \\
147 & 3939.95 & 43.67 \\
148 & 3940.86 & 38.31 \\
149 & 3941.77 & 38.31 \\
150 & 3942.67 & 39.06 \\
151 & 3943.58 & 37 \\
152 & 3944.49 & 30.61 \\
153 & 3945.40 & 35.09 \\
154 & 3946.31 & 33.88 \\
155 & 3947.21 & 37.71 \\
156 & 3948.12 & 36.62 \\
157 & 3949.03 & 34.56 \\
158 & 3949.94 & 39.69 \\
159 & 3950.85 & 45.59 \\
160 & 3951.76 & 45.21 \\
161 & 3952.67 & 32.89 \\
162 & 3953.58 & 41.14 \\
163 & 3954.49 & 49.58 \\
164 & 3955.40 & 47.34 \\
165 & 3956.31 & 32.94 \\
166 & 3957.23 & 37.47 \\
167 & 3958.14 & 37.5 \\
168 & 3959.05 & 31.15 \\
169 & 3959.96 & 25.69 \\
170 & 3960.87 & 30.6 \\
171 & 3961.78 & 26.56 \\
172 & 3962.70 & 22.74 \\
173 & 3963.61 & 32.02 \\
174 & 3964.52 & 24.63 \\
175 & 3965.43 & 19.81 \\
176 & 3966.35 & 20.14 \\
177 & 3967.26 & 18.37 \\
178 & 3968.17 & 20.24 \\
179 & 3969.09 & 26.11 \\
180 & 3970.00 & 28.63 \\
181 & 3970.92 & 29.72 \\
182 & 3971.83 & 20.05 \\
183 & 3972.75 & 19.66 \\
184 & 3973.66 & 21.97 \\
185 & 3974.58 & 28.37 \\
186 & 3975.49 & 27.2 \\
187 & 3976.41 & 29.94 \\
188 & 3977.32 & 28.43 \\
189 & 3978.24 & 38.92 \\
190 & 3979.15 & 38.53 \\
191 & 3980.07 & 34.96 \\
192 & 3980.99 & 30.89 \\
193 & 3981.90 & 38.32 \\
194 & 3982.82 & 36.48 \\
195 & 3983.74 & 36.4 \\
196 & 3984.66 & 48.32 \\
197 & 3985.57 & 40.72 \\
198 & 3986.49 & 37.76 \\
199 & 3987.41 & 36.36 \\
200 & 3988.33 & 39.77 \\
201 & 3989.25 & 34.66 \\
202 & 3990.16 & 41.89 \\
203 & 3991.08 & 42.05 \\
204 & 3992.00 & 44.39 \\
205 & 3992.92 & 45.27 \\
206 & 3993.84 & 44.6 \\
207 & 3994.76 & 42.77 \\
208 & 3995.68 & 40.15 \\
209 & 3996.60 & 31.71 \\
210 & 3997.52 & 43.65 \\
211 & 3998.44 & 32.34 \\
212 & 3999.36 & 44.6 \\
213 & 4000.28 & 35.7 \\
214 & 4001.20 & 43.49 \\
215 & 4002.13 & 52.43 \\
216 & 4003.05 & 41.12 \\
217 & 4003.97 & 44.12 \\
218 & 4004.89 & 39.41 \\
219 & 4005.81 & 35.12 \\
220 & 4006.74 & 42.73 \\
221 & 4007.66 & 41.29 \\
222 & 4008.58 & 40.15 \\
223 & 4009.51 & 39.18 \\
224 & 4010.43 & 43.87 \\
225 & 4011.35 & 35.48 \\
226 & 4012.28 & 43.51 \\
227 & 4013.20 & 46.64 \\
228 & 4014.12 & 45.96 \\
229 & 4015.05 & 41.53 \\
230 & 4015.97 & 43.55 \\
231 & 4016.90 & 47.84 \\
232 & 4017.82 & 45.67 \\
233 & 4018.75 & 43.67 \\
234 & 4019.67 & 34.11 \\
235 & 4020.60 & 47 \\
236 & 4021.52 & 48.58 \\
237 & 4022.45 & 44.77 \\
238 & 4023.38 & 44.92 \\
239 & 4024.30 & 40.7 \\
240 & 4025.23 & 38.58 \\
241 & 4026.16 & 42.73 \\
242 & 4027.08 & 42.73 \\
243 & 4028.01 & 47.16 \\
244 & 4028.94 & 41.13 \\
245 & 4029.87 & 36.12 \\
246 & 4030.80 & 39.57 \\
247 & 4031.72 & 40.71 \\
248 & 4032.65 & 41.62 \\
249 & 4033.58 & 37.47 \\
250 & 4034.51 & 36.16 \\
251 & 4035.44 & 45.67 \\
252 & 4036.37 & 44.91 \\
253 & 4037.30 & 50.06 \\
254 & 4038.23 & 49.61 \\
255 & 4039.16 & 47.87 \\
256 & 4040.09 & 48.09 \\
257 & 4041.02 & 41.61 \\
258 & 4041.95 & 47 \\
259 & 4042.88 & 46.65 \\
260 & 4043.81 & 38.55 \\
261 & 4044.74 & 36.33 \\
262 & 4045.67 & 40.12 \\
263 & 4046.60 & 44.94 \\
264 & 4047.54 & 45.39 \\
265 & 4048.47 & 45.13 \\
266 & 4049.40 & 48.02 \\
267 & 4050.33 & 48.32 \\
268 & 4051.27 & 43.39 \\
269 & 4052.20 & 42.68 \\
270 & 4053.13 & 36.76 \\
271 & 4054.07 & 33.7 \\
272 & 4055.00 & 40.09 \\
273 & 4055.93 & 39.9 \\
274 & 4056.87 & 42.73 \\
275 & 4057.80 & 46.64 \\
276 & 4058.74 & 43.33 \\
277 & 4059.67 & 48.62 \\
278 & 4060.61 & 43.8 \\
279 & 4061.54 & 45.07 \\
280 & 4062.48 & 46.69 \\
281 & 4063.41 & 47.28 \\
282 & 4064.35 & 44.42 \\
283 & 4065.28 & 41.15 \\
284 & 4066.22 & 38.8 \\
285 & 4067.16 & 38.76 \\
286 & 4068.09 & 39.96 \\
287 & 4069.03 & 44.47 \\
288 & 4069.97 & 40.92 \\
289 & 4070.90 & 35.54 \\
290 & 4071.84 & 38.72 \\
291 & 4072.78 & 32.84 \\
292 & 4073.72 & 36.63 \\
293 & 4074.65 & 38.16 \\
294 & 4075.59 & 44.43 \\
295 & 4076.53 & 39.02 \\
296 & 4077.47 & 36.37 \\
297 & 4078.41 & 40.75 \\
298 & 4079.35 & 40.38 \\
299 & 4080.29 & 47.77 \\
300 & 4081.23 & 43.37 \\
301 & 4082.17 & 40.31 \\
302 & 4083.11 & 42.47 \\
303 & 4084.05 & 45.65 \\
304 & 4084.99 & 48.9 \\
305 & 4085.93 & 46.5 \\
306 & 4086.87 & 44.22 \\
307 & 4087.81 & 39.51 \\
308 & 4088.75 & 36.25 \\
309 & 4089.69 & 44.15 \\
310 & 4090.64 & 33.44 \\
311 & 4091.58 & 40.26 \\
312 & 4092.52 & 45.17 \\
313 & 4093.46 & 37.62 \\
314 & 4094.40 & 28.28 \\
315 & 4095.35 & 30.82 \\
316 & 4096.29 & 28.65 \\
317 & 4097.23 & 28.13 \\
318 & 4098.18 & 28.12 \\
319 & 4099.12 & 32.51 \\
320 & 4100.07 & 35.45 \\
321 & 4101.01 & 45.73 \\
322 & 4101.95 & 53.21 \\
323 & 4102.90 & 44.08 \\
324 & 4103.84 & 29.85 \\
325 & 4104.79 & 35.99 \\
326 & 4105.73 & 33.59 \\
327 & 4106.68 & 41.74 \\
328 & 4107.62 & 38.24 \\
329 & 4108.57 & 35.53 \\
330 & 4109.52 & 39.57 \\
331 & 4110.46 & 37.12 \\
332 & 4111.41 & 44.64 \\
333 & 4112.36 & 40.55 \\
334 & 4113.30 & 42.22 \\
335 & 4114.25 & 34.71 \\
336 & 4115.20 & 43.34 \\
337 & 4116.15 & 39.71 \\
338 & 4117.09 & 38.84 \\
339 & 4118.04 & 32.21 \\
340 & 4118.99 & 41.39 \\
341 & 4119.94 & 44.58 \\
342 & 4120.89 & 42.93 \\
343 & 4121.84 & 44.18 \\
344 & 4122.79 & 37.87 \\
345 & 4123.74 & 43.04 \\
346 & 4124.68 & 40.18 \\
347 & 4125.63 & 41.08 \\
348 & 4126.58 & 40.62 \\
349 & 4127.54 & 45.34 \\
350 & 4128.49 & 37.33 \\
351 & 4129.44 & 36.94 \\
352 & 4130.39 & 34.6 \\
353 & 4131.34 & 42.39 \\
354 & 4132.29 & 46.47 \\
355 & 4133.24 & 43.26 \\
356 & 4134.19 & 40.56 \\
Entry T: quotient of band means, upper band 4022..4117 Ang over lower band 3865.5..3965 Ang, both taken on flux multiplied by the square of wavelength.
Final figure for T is 1.24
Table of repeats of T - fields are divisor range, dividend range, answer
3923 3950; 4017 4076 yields 1.33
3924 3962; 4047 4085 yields 1.29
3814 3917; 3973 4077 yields 1.27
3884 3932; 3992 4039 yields 1.25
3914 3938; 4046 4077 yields 1.31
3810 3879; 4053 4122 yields 1.29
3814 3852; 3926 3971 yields 1.07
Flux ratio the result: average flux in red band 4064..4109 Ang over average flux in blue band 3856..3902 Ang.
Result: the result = 1.10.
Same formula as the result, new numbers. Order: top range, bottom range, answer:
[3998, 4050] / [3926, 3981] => 1.36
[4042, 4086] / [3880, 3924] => 1.18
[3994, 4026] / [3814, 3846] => 1.36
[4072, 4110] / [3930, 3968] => 1.20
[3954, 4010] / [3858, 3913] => 0.96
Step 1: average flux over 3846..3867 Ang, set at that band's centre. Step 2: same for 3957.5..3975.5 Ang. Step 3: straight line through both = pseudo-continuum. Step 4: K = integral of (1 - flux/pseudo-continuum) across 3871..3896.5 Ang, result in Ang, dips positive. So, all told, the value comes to 2.33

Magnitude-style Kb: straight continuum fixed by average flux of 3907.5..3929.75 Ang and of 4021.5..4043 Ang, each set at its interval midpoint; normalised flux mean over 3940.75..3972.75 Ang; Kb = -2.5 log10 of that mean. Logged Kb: 0.25 mag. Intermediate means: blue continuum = 39.6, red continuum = 43.4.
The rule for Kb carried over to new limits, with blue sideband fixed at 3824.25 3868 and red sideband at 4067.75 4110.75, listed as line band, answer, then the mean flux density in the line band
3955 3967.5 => 0.23 mag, 29.2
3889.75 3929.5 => -0.07 mag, 37.4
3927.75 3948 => 0.13 mag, 31.7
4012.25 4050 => -0.16 mag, 43.5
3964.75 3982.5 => 0.31 mag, 27.4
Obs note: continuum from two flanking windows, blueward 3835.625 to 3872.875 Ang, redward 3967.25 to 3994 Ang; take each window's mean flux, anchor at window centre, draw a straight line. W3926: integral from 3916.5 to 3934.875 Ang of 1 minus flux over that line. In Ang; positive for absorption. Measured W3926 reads 0.5 Ang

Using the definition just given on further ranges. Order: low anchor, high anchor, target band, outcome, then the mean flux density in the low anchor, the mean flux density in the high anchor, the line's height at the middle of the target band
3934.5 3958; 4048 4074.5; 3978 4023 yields -2.1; 36.9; 41.9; 39.3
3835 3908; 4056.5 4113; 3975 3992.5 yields 0.3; 35.2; 40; 37.7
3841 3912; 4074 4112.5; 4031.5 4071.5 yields -4.5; 36.5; 39.2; 38.6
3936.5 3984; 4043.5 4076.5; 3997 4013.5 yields -2.0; 32.7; 41.8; 36.8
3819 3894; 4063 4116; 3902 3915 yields -1.8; 33.9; 39.4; 35.1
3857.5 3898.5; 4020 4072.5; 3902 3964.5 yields 2.3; 35.1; 42.8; 37.6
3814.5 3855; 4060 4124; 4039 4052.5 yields -2.0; 32.5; 39.8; 38.5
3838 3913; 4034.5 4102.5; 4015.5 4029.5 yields -1.2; 36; 41.4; 40.1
